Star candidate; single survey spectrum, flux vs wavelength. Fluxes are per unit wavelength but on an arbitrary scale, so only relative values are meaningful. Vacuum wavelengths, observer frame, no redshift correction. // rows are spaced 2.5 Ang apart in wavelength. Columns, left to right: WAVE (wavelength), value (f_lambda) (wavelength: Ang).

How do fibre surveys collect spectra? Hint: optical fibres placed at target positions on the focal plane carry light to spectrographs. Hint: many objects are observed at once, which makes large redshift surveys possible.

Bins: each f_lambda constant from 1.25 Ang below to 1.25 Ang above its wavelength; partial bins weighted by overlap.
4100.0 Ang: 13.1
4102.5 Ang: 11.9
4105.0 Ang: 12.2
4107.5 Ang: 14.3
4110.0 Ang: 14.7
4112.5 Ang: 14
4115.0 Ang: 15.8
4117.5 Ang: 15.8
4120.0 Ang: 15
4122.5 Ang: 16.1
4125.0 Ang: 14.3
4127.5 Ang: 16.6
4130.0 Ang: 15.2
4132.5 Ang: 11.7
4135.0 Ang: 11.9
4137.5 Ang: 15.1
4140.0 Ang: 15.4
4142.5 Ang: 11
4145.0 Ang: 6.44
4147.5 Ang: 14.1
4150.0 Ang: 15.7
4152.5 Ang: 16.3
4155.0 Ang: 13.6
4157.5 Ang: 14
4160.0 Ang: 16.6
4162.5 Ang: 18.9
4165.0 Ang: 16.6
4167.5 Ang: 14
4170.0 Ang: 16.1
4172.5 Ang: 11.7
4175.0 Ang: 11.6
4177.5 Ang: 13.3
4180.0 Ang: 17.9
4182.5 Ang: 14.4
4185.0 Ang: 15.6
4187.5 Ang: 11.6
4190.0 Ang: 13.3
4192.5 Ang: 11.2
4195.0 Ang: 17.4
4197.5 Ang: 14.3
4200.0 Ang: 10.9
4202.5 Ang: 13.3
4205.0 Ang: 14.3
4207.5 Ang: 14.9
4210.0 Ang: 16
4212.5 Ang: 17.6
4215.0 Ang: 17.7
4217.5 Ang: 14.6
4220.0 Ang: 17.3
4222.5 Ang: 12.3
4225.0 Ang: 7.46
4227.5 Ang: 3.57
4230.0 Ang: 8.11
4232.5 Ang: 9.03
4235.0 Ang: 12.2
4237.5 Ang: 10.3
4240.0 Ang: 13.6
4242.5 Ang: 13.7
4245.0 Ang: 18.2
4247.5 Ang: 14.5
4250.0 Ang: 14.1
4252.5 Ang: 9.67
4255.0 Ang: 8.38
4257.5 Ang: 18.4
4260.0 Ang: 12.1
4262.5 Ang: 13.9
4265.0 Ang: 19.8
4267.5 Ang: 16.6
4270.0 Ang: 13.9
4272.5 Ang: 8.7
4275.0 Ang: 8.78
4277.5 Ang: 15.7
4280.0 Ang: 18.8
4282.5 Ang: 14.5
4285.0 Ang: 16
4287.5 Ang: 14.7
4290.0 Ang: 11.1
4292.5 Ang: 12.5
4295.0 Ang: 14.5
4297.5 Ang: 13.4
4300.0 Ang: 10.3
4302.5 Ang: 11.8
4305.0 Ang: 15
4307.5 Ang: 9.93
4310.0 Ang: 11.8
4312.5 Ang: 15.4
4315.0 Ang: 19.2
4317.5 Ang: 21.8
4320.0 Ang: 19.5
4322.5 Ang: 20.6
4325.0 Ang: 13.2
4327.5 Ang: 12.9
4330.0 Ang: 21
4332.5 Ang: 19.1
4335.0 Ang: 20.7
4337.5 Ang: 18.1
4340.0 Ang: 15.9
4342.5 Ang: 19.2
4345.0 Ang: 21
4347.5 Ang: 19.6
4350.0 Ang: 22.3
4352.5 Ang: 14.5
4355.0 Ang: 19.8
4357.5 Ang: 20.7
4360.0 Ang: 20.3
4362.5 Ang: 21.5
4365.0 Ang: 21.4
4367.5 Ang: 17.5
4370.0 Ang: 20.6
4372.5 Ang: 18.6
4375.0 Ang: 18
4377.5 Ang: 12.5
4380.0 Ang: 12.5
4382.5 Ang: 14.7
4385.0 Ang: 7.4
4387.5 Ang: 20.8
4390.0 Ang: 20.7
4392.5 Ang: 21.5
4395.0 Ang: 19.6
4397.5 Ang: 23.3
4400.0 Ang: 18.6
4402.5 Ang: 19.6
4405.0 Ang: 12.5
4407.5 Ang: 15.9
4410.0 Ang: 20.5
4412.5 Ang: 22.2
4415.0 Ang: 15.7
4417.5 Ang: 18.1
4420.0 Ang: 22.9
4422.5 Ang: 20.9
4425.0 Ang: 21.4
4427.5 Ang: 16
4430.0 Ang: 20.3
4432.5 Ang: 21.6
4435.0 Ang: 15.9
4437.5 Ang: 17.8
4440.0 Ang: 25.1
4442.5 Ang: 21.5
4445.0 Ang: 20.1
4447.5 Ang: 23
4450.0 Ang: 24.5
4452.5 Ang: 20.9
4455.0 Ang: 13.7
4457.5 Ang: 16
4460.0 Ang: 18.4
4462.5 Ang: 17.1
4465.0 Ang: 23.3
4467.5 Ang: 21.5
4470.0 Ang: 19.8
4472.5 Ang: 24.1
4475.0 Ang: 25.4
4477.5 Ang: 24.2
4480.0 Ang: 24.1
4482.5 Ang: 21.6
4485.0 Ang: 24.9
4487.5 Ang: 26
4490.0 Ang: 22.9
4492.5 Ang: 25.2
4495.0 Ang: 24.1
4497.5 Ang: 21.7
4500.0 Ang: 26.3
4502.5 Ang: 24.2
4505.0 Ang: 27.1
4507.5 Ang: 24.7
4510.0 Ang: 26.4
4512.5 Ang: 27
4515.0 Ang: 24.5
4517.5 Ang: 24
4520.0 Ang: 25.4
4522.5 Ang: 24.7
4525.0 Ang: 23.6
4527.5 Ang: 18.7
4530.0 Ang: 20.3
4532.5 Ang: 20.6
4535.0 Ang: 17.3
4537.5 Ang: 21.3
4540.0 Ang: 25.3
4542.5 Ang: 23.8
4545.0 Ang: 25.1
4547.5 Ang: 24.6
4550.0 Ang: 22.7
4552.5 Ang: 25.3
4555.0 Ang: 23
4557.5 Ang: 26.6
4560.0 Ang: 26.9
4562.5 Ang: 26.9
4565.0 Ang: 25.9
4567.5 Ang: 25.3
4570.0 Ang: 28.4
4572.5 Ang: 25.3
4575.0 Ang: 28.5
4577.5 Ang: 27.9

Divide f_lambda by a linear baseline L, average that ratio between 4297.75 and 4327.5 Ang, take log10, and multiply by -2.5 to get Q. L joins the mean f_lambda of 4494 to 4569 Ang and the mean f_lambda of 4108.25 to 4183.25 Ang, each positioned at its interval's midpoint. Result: 0.23 mag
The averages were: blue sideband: 14.5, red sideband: 24.1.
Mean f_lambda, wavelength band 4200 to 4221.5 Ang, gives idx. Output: 15.4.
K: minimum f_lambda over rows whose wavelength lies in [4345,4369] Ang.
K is 14.5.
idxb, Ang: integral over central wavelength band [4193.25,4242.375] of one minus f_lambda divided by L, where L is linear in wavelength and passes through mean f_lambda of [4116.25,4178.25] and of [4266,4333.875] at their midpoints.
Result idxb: 5.6 Ang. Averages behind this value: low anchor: 14.3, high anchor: 14.9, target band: 12.9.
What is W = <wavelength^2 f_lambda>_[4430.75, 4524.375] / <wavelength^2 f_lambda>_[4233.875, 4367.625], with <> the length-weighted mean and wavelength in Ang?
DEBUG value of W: 1.6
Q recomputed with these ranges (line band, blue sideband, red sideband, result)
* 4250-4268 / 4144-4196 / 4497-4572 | 0.20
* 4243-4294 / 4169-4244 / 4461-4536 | 0.10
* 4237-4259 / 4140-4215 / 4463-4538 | 0.20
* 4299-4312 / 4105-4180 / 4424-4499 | 0.44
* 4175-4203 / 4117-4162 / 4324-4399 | 0.10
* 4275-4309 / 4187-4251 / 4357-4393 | 0.13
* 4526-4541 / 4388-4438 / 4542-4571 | 0.19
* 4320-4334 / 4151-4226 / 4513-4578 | 0.04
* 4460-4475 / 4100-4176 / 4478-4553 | 0.06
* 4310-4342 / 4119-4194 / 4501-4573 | 0.05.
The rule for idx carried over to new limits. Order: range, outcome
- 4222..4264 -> 11.8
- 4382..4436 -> 18.7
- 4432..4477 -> 20.6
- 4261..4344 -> 15.4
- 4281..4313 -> 13.1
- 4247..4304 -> 13.6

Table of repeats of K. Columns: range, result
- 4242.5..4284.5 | 8.38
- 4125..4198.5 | 6.44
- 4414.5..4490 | 13.7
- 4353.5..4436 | 7.4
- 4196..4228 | 3.57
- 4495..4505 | 21.7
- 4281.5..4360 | 9.93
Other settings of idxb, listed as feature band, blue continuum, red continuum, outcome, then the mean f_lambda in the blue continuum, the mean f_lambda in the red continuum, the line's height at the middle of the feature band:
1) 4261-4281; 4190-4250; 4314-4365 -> 1.59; 13.2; 19.1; 15.7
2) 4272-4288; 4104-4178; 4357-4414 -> 2.38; 14.3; 18.3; 16.5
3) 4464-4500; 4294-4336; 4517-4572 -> -3.08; 15.9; 23.9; 21.7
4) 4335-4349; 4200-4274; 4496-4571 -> -1.54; 13.2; 24.2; 17.1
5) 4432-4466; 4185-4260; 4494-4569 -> 2.08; 13.1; 24.1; 21.2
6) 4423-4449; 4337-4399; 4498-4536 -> 0.66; 18.5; 23.7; 20.8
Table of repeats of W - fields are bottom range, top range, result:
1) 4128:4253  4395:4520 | 1.80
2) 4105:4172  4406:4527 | 1.77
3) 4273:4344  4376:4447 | 1.26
